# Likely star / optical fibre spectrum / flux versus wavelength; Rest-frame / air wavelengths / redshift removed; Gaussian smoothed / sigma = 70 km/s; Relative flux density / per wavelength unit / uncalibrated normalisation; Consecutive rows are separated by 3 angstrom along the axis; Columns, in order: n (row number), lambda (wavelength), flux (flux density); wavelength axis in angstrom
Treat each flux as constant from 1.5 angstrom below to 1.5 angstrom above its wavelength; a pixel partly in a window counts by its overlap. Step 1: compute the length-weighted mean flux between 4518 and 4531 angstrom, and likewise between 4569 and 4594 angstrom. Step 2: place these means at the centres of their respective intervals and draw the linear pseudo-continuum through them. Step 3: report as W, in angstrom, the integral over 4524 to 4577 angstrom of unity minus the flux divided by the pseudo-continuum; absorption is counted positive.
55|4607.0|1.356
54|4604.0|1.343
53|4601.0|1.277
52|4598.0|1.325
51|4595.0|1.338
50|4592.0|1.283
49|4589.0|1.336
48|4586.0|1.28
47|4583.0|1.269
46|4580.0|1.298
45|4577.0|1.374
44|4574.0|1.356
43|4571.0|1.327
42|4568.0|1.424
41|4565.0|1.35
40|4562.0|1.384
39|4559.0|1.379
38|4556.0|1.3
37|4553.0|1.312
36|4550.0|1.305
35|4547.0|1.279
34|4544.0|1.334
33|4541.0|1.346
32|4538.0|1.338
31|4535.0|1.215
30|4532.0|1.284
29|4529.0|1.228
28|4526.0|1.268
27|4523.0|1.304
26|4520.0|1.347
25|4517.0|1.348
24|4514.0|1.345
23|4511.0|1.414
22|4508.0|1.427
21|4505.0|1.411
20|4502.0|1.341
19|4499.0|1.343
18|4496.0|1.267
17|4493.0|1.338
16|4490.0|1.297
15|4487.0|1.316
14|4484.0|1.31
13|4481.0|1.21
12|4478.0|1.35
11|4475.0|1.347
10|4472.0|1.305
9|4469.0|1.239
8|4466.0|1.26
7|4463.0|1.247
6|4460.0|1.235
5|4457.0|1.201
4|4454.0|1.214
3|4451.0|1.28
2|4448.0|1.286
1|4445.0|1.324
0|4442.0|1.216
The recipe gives -0.7 angstrom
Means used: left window 1.29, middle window 1.32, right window 1.32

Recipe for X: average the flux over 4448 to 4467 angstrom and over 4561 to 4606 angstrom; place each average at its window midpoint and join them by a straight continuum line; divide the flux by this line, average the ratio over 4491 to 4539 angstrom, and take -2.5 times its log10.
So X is -0.04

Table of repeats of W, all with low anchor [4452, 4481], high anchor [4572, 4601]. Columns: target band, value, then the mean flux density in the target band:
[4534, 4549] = -0.1 angstrom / 1.31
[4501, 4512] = -1.0 angstrom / 1.4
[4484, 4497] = -0.3 angstrom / 1.31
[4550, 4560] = -0.2 angstrom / 1.32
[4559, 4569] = -0.6 angstrom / 1.38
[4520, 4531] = 0.1 angstrom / 1.28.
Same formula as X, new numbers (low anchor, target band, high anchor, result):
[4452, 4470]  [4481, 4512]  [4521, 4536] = -0.07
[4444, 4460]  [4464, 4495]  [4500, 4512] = 0.03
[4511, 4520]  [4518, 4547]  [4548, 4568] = 0.05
